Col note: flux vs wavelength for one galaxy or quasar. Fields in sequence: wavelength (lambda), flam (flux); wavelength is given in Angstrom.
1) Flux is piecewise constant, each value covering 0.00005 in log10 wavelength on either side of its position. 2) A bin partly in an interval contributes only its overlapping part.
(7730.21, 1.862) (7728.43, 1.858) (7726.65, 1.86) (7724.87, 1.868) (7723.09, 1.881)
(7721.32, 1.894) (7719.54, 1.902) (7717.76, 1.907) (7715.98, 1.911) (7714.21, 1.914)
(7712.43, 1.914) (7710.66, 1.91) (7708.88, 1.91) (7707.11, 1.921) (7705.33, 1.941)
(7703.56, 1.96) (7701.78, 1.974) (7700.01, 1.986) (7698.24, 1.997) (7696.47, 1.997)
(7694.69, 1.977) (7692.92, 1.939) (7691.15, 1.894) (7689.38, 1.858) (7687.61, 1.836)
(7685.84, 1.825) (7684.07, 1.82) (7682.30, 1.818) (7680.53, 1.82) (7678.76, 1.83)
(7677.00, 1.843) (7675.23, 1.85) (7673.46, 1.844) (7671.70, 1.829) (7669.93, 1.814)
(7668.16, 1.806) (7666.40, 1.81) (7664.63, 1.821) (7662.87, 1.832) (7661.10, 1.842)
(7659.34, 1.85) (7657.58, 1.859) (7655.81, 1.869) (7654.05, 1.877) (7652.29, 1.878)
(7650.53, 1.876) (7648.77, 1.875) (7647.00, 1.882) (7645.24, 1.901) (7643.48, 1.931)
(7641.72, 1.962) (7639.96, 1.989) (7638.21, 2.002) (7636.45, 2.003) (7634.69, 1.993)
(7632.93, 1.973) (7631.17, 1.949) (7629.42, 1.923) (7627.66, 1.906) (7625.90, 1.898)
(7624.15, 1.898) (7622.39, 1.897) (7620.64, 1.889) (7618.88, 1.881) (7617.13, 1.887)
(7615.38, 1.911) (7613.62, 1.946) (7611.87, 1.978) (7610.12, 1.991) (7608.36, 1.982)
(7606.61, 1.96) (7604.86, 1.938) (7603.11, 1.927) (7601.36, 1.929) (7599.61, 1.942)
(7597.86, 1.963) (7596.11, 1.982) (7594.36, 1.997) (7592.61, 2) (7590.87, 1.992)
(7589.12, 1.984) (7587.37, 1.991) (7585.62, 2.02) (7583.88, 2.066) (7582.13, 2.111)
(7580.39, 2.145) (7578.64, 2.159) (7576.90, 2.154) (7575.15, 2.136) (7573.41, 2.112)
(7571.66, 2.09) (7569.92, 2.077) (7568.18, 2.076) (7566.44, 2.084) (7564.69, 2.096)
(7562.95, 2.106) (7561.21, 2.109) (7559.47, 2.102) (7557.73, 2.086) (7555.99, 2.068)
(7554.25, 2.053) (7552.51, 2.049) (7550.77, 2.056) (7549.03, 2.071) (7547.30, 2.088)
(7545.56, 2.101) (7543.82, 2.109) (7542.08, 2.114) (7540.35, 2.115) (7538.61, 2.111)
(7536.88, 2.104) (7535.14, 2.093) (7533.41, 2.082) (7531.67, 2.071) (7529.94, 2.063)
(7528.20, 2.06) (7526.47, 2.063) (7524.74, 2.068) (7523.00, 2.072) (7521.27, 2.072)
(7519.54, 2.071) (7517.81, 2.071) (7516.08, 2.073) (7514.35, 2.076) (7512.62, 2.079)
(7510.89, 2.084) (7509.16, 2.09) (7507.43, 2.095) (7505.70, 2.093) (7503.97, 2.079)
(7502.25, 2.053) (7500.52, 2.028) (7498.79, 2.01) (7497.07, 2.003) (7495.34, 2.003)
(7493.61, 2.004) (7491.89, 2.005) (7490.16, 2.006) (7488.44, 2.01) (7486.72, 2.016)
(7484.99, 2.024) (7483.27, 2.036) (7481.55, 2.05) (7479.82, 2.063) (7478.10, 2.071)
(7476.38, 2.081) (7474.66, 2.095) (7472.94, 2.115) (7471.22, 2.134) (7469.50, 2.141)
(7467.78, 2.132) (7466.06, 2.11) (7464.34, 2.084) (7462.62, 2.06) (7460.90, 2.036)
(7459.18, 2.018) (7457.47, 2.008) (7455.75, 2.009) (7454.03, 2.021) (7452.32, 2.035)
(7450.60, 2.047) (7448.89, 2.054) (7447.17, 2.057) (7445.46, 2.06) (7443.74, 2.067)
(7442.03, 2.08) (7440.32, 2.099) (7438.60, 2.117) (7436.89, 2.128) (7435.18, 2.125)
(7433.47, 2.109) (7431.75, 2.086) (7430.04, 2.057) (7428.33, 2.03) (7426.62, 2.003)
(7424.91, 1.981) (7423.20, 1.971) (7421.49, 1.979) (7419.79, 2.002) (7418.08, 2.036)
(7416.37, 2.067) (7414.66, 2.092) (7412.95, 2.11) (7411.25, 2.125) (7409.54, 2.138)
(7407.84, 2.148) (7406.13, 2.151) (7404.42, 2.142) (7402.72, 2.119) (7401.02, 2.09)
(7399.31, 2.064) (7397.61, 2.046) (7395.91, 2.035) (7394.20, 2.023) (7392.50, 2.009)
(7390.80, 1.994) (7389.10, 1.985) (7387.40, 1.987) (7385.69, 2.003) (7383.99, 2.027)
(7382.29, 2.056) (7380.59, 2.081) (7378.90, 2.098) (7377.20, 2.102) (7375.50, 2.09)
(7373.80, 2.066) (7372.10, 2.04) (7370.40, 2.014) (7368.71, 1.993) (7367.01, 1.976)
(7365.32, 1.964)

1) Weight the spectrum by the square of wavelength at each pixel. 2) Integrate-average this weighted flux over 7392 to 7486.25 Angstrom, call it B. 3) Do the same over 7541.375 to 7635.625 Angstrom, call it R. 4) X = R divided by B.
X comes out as 1.0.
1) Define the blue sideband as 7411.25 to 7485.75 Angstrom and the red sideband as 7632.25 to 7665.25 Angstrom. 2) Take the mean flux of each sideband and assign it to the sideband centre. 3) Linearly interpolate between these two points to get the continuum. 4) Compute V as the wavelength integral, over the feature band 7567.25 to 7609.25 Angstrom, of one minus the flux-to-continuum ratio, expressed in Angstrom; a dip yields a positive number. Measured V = -1.6 Angstrom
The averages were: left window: 2.06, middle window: 2.03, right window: 1.91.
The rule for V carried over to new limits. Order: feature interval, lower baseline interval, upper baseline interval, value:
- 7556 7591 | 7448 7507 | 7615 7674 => -2.2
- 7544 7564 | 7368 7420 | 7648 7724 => -1.2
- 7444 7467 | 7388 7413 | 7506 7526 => 0.3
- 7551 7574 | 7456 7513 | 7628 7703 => -1.1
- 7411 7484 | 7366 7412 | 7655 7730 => -1.4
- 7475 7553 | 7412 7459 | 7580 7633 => -2.0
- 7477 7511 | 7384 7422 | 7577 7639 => -0.3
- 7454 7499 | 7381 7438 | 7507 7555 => 0.4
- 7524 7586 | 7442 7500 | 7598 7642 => -3.2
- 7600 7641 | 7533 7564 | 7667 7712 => 0.9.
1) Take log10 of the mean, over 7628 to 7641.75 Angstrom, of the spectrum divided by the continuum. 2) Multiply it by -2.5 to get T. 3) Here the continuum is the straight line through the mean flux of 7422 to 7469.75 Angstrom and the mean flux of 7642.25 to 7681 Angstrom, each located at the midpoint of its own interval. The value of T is -0.05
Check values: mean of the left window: 2.06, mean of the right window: 1.85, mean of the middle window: 1.97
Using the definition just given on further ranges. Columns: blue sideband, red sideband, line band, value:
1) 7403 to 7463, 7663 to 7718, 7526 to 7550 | -0.05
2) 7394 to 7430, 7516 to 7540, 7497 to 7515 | 0.01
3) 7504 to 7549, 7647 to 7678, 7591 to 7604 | 0.00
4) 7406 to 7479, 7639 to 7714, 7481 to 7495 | 0.01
